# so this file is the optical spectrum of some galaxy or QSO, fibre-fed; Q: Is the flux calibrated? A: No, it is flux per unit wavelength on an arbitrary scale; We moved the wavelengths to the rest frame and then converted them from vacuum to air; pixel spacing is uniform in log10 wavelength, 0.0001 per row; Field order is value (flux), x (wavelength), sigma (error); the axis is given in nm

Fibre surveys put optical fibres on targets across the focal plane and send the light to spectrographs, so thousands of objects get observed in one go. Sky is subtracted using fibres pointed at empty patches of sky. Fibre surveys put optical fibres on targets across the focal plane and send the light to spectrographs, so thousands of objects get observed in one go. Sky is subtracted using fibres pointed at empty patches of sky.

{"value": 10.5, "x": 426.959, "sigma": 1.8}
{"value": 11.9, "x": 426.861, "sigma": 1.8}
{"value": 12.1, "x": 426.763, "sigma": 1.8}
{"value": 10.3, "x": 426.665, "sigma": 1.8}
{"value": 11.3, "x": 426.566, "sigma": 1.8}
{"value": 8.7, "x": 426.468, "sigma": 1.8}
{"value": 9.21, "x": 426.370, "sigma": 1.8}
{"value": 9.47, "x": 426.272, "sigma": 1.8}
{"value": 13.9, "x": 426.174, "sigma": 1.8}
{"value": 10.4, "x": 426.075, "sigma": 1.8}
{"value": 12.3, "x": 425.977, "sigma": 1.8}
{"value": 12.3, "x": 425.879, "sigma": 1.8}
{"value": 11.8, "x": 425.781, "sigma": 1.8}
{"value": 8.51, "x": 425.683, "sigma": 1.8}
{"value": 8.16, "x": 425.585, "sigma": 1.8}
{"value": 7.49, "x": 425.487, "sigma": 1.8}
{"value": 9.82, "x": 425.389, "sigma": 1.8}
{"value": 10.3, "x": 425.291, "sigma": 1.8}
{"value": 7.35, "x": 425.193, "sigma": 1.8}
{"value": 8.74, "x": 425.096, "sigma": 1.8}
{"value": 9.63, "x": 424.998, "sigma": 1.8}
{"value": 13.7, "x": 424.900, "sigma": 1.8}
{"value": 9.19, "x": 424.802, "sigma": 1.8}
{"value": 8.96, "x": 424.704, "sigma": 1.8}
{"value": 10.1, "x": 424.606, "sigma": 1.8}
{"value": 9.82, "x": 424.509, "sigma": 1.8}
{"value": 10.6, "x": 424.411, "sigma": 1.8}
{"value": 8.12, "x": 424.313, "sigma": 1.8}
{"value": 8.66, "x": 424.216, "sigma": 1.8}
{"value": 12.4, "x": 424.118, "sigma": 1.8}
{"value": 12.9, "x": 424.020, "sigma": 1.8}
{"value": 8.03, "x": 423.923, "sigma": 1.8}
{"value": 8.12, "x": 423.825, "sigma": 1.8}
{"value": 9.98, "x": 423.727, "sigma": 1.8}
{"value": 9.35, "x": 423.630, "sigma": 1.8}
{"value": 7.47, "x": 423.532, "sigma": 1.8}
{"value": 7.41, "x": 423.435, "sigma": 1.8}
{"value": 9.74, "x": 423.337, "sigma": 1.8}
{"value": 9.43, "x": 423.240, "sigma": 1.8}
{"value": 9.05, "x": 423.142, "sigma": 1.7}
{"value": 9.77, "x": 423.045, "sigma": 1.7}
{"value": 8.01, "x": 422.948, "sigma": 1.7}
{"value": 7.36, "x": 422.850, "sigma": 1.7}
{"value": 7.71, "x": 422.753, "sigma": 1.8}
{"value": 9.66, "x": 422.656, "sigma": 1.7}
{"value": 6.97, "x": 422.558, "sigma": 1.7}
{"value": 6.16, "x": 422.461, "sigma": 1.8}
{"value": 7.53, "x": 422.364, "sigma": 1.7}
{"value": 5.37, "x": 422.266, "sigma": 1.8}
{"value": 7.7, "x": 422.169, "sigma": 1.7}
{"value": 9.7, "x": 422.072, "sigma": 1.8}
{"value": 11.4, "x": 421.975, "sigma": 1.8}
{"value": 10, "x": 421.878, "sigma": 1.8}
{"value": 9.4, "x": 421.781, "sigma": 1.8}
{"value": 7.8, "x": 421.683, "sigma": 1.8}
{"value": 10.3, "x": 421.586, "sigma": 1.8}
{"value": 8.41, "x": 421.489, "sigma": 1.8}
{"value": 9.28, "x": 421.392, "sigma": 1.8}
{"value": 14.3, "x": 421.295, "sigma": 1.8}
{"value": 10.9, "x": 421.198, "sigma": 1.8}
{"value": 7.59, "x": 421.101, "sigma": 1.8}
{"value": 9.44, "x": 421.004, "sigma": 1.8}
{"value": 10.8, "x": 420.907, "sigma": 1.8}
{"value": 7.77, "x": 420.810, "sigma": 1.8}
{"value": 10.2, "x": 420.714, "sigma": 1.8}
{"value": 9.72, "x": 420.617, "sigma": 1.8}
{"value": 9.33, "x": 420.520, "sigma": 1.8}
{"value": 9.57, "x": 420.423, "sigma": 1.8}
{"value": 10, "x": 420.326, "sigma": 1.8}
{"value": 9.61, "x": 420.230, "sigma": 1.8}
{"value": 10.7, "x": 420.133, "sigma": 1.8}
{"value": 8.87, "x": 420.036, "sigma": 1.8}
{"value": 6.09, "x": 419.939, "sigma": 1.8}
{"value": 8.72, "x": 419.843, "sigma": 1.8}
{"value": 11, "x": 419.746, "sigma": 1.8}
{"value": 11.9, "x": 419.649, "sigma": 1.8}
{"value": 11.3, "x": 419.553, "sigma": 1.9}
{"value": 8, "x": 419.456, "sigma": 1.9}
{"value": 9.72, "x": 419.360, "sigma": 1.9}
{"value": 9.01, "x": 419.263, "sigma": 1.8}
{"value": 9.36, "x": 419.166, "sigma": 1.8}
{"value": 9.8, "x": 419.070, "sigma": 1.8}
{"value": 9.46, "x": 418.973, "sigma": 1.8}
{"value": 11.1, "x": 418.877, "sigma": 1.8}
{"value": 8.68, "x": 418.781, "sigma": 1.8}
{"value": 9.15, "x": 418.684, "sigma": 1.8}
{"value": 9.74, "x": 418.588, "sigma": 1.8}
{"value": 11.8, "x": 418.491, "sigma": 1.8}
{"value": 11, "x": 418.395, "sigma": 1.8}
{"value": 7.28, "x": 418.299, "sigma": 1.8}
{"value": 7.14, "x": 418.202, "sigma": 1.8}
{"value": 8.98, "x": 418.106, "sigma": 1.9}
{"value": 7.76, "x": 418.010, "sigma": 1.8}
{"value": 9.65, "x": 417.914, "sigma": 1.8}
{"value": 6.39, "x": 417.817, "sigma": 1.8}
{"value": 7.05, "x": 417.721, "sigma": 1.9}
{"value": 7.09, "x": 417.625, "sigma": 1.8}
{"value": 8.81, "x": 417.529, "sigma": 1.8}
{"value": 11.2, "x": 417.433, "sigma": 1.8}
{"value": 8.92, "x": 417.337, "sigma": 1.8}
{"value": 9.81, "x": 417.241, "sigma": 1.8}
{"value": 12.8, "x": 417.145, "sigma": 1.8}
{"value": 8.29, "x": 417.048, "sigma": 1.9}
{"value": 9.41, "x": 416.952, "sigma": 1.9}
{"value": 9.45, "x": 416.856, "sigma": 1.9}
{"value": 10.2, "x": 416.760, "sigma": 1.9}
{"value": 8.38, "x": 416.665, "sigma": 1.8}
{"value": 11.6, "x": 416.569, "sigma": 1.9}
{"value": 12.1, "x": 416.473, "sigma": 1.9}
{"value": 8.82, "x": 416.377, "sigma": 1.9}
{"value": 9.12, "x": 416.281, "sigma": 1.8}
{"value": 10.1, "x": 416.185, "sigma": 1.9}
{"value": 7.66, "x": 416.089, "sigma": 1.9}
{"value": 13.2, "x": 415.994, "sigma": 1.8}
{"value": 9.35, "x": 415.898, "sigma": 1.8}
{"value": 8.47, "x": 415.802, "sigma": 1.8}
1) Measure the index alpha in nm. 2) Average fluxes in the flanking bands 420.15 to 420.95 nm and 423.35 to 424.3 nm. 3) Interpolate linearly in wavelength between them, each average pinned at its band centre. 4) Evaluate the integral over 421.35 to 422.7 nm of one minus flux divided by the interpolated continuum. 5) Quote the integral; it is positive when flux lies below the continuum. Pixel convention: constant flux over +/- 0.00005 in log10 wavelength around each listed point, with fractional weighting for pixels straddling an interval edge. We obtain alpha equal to 0.139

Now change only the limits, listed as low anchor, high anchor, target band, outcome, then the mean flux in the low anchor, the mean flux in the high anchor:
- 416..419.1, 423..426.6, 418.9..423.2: 0.164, 9.39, 9.78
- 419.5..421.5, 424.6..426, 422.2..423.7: 0.265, 9.81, 9.84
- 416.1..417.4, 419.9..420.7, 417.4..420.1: 0.114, 9.87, 9.31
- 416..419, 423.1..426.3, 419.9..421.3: 0.003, 9.38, 9.8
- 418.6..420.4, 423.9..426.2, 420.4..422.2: 0.014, 9.59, 10.1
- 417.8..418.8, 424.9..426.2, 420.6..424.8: 0.222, 8.95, 10.1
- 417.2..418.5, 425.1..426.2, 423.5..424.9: 0.014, 8.69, 10.1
